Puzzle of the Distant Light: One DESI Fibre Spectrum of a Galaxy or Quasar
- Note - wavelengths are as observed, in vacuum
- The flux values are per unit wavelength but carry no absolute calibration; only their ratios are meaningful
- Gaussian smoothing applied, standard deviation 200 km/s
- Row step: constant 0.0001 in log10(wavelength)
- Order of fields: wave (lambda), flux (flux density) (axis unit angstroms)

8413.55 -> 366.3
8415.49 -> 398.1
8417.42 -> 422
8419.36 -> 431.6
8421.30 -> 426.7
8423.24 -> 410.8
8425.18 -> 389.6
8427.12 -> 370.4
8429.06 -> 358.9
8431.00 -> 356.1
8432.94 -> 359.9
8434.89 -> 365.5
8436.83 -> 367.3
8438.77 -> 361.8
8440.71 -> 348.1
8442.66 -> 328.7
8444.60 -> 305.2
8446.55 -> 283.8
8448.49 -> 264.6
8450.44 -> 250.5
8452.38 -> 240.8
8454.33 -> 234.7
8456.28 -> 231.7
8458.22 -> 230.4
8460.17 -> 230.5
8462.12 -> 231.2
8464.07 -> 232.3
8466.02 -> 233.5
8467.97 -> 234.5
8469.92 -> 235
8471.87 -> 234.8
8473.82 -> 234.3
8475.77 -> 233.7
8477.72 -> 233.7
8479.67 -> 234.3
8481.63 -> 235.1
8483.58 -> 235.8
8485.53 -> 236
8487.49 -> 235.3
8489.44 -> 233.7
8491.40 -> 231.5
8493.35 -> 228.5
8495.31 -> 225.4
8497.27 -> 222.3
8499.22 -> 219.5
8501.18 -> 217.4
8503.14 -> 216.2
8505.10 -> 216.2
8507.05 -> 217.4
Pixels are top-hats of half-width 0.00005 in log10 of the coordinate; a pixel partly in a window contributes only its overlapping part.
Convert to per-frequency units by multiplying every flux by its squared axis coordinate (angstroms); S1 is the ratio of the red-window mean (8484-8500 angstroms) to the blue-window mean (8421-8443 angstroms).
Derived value 0.63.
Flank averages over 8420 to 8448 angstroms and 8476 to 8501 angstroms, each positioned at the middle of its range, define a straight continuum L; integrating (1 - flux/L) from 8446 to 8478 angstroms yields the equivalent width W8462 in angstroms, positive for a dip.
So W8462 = 5.8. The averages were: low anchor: 359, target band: 239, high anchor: 231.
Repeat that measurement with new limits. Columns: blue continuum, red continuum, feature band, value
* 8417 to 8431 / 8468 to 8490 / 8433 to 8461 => 3.4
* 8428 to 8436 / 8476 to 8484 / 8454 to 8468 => 2.6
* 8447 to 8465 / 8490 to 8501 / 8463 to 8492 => -0.3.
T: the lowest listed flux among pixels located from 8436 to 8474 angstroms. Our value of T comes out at 230.4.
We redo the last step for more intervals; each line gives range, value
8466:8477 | 233.5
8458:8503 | 217.4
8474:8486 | 233.7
